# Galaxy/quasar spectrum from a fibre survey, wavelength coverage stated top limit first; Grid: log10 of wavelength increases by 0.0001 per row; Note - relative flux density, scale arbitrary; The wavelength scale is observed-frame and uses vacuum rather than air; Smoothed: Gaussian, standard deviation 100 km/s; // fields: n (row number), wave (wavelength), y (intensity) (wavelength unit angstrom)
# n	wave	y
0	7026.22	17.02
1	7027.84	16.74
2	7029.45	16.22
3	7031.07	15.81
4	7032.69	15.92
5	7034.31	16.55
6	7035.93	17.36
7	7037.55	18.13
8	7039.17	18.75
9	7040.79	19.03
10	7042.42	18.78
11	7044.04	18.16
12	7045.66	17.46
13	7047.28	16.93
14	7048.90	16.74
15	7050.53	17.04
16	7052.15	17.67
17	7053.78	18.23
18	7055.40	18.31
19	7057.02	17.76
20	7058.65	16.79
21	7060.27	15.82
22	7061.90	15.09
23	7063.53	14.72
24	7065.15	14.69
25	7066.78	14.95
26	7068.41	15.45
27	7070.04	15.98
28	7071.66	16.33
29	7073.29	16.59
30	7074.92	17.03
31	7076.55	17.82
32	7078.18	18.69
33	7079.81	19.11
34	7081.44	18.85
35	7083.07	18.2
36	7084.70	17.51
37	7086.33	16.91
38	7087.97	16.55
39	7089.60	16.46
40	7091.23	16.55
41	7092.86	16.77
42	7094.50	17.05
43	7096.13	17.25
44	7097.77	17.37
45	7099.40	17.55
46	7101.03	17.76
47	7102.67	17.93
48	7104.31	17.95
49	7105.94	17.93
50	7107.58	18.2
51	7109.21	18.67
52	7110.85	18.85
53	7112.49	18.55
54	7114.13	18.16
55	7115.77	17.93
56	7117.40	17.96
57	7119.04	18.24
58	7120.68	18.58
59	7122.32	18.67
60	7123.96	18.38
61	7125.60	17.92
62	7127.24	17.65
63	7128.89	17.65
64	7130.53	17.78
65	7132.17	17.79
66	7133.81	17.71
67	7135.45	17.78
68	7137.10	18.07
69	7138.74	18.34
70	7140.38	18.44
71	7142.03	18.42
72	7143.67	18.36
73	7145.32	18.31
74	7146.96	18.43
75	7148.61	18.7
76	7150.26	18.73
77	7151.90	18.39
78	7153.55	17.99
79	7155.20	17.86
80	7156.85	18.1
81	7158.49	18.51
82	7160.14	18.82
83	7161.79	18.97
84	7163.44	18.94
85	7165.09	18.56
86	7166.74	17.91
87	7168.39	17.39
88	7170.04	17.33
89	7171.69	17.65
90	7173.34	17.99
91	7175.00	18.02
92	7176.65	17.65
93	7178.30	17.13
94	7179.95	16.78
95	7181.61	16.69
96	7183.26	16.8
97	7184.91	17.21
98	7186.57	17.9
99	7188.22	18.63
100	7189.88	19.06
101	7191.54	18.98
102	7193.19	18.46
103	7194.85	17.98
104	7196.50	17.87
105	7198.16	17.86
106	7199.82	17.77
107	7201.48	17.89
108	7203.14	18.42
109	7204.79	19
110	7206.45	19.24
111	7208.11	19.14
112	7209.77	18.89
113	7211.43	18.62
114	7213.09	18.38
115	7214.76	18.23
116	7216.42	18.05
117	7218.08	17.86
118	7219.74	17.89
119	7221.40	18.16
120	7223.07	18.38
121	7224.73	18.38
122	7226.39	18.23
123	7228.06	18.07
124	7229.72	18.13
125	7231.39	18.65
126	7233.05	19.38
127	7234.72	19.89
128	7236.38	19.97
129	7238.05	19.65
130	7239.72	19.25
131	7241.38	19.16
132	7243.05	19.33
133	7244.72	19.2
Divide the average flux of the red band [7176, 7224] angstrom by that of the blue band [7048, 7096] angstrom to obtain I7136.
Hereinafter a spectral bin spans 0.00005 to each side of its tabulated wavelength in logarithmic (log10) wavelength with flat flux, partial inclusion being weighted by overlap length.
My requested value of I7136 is 1.07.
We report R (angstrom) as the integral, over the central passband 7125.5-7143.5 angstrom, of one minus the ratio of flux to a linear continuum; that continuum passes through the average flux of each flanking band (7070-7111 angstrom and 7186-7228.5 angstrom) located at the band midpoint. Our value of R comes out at -0.1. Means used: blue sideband 17.5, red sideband 18.4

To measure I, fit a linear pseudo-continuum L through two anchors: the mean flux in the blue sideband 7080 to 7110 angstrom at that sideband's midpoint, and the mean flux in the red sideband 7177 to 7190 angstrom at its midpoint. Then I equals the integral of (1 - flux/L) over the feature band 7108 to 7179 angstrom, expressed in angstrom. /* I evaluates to -2.72 angstrom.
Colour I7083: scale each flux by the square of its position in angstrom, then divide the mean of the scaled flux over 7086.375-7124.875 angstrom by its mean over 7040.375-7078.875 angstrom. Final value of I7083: 1.07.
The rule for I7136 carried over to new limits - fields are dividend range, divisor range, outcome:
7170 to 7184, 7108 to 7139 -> 0.96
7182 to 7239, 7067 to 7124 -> 1.05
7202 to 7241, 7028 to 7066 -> 1.10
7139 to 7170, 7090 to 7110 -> 1.04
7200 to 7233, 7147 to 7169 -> 1.00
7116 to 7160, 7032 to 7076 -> 1.08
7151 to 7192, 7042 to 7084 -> 1.05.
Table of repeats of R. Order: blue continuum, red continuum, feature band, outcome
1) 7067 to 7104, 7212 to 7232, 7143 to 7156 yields -0.49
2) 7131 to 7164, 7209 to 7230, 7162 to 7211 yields 0.61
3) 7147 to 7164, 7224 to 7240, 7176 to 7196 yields 0.96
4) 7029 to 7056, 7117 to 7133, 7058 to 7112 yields 2.13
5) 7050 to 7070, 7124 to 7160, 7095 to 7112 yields -0.62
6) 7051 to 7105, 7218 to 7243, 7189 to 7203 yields 0.11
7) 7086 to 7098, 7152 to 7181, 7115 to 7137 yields -0.83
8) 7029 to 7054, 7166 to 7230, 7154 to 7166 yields -0.41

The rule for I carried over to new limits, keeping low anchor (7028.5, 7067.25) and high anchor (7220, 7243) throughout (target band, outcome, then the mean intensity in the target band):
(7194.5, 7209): 0.15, 18.4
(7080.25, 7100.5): 0.13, 17.3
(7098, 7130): -0.84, 18.1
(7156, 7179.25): 0.18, 18.1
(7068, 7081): 0.02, 17.2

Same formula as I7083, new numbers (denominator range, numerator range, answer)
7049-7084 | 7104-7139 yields 1.09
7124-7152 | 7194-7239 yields 1.04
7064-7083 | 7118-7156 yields 1.10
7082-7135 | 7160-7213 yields 1.04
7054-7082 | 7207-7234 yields 1.15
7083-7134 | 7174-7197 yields 1.02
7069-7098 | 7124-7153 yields 1.07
